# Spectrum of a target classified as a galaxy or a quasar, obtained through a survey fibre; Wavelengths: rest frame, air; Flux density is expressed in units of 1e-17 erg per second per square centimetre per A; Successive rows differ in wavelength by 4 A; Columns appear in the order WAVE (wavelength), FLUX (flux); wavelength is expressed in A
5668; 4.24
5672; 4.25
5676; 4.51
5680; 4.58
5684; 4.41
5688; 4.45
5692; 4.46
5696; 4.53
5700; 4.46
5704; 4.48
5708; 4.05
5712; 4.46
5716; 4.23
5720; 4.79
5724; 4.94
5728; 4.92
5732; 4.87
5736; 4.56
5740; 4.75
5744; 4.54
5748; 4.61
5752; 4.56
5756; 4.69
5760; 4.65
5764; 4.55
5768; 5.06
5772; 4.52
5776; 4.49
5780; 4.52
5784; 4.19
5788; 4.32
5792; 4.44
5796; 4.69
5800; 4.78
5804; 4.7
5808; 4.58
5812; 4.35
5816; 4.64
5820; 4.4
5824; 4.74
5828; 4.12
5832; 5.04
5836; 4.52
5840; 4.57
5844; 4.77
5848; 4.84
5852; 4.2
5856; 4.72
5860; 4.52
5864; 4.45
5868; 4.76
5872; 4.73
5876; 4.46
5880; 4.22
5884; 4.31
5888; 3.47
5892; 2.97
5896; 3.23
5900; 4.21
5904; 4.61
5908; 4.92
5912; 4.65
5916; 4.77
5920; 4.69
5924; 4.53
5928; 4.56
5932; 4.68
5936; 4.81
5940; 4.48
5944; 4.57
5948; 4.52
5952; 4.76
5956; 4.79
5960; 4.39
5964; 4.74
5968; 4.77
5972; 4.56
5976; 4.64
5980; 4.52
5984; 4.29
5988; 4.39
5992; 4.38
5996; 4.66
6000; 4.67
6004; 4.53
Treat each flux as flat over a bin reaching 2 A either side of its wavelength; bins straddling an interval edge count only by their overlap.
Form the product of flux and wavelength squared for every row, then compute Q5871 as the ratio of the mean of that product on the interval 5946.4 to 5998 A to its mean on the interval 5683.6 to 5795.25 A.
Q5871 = 1.09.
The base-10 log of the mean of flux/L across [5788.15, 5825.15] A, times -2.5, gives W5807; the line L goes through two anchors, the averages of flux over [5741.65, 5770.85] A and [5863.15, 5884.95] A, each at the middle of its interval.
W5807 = 0.00 mag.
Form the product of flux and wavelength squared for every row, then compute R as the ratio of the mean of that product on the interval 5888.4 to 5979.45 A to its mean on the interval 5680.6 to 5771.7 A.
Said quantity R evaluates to 1.05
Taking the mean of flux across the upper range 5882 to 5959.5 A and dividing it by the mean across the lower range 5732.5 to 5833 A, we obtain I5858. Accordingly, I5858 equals 0.96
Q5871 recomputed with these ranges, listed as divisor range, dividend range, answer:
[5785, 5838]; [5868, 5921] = 0.96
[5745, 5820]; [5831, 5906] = 0.98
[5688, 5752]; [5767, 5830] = 1.02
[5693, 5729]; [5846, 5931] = 1.03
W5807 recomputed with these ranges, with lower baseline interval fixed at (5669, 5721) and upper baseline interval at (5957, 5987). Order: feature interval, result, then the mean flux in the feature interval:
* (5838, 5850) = -0.054 mag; 4.73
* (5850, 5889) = 0.025 mag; 4.41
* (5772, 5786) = 0.012 mag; 4.42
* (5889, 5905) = 0.223 mag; 3.68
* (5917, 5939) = -0.027 mag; 4.65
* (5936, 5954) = -0.014 mag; 4.61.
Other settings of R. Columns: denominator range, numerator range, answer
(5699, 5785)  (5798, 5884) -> 1.03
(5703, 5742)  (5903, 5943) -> 1.09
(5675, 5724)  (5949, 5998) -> 1.12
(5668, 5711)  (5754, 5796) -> 1.06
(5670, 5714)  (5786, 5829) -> 1.07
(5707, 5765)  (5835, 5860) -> 1.03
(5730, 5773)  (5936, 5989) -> 1.05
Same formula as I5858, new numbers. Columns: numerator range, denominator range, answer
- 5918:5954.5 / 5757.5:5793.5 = 1.02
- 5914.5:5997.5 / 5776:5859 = 1.01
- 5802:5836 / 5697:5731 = 1.00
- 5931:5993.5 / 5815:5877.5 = 1.00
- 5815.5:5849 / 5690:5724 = 1.04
